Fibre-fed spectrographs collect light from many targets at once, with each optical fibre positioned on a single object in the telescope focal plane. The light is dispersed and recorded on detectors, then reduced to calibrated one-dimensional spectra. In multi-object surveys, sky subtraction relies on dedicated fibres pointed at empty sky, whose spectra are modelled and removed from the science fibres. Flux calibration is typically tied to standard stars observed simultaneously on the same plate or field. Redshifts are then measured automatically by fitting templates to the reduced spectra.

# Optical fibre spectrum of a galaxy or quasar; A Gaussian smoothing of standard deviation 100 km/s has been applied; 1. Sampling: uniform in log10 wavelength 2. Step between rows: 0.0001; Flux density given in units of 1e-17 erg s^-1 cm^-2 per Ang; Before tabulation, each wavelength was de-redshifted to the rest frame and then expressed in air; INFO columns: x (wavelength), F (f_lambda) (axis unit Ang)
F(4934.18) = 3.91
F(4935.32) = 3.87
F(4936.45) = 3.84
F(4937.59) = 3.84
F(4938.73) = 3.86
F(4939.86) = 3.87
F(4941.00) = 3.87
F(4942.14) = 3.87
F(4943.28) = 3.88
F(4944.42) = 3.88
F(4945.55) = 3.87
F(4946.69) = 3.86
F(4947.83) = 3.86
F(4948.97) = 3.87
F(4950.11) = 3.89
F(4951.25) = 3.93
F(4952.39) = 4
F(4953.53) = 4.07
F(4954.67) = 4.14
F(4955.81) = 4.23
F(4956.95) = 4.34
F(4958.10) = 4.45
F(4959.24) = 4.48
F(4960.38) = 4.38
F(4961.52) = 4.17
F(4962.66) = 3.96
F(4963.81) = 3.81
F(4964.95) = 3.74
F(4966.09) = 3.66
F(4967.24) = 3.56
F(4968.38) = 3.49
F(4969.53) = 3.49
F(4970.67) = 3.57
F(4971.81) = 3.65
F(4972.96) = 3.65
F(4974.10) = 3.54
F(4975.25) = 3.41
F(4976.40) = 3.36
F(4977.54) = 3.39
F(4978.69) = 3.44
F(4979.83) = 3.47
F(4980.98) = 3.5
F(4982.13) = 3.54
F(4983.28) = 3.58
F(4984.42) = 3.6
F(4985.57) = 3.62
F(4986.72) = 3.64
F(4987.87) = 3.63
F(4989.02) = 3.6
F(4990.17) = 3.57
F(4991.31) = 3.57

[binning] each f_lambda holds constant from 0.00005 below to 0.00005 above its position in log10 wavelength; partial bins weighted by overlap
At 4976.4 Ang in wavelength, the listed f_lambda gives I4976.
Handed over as 3.36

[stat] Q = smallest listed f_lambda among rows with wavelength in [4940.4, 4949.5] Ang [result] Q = 3.86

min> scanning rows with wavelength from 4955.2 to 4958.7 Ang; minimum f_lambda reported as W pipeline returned 4.23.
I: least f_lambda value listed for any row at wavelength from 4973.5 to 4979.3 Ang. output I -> 3.36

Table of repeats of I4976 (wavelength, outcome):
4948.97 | 3.87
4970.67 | 3.57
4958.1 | 4.45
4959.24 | 4.48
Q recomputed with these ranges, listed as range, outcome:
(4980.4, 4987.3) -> 3.5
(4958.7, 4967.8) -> 3.56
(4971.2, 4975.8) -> 3.41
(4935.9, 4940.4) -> 3.84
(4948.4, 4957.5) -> 3.87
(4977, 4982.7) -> 3.39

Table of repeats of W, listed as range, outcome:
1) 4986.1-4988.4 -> 3.63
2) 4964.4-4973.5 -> 3.49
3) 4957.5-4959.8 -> 4.45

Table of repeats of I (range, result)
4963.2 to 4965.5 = 3.74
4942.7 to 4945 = 3.88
